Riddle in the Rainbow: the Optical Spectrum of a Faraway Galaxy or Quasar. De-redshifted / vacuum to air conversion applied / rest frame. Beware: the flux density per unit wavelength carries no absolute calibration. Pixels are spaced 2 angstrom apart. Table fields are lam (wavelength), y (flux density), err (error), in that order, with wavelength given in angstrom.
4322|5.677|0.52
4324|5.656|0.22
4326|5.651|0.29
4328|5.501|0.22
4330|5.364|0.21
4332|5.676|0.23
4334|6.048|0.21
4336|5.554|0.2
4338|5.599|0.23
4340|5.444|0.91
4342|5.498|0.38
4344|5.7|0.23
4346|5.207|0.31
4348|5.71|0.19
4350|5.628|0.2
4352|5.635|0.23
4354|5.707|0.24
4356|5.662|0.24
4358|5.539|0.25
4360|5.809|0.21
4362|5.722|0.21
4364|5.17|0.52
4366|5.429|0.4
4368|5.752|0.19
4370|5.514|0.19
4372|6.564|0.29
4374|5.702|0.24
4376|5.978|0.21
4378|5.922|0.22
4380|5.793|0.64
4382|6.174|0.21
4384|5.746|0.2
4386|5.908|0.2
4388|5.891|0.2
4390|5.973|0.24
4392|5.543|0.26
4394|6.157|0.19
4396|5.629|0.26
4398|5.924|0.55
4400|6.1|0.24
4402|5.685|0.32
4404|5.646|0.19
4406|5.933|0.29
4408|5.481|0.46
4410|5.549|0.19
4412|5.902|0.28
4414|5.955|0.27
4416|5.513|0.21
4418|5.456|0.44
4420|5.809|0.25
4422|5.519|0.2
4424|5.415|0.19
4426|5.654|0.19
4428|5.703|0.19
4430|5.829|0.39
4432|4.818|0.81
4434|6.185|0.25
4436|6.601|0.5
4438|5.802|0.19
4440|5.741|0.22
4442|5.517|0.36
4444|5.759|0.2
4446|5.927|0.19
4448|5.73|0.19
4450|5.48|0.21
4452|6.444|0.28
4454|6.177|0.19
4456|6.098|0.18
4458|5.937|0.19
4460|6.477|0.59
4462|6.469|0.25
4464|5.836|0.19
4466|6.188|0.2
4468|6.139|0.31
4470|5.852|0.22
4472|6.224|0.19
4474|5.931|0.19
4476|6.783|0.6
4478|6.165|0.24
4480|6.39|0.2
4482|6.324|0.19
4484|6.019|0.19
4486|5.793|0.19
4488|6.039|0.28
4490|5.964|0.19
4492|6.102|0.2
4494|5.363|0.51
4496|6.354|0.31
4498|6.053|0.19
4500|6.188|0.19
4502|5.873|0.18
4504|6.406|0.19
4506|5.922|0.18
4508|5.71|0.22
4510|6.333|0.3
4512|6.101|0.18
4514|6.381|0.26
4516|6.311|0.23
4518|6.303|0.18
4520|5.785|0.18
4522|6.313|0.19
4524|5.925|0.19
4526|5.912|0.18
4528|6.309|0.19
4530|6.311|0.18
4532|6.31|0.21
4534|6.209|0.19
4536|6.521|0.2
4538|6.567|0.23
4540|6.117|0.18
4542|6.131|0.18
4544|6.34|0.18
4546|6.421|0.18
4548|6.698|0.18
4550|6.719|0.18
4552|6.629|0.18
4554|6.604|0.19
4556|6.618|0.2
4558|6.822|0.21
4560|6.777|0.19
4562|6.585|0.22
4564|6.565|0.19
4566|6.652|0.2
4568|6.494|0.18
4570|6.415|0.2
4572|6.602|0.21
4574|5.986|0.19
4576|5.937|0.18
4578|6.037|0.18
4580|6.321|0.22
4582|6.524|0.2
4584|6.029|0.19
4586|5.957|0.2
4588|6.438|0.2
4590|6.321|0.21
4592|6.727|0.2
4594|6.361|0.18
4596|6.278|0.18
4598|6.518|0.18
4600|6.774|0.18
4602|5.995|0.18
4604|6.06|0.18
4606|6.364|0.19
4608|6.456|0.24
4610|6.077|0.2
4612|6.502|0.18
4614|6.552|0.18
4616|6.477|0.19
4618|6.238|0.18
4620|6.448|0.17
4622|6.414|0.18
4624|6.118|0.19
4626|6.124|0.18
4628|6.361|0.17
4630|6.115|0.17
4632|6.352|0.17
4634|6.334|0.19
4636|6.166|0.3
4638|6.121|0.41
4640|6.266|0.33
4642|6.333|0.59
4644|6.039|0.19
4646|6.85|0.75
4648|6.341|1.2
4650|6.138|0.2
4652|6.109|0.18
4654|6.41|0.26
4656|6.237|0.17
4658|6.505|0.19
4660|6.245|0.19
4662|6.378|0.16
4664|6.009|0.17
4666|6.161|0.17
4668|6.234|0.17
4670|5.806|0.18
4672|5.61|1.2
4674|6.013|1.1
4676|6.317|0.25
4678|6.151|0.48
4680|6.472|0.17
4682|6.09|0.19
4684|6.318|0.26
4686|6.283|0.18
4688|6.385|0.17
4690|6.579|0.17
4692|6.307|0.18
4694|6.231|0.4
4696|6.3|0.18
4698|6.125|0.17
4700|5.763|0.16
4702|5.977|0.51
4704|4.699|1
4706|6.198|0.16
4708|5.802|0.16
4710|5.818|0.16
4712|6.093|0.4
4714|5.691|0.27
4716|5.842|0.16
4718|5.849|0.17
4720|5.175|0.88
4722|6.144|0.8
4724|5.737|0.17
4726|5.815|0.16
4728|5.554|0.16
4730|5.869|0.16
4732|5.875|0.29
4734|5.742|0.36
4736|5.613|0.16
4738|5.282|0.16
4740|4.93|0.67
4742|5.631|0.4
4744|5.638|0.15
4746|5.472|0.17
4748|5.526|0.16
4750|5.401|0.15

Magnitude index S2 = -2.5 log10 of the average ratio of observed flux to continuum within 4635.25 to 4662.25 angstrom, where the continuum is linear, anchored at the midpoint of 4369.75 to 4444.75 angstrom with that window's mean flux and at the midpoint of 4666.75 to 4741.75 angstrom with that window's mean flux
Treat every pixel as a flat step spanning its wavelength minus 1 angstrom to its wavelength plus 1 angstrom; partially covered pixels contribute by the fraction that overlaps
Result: -0.07 mag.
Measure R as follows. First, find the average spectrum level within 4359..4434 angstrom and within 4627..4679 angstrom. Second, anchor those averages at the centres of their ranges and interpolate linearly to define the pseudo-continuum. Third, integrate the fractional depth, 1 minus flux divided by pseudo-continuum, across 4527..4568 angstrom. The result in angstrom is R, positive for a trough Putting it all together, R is -3.23 angstrom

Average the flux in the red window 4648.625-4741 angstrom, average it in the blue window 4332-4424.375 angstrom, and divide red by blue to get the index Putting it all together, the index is 1.04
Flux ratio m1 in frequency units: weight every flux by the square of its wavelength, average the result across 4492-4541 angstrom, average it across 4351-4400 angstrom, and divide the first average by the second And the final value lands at 1.13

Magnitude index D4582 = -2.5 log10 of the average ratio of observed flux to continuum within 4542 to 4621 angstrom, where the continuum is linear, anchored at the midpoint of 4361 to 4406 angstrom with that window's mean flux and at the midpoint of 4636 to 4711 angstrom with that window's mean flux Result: -0.06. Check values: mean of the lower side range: 5.82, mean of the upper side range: 6.15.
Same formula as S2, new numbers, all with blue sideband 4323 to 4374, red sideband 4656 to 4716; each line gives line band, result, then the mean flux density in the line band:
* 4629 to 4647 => -0.05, 6.29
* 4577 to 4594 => -0.06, 6.3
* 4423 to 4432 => 0.03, 5.56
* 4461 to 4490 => -0.06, 6.15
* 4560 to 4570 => -0.11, 6.58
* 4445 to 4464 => -0.05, 6.07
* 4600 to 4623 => -0.06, 6.35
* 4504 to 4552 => -0.07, 6.26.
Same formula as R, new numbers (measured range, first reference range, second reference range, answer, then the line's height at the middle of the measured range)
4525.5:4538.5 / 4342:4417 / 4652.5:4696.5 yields -0.7 angstrom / 6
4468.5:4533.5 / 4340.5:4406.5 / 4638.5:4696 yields -1.7 angstrom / 5.97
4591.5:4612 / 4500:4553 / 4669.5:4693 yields -0.4 angstrom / 6.23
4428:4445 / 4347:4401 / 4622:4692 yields 0.3 angstrom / 5.89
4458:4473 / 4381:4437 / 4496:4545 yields -0.4 angstrom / 5.98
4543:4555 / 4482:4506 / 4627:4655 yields -0.9 angstrom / 6.12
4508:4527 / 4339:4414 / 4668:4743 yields -1.0 angstrom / 5.81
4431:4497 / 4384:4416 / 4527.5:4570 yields 0.9 angstrom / 6.1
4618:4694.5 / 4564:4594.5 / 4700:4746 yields -3.4 angstrom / 5.98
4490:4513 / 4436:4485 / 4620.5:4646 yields 0.3 angstrom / 6.11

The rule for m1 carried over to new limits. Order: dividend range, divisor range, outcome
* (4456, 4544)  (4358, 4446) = 1.11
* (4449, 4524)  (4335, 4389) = 1.13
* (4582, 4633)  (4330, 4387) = 1.24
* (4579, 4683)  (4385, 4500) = 1.15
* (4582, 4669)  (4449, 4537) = 1.09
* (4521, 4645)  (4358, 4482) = 1.16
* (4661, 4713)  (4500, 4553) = 1.04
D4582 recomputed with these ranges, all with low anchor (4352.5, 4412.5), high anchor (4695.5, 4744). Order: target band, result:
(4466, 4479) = -0.08 mag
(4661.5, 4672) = -0.06 mag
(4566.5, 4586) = -0.09 mag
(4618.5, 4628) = -0.10 mag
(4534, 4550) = -0.12 mag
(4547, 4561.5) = -0.16 mag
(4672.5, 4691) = -0.10 mag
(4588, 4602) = -0.13 mag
